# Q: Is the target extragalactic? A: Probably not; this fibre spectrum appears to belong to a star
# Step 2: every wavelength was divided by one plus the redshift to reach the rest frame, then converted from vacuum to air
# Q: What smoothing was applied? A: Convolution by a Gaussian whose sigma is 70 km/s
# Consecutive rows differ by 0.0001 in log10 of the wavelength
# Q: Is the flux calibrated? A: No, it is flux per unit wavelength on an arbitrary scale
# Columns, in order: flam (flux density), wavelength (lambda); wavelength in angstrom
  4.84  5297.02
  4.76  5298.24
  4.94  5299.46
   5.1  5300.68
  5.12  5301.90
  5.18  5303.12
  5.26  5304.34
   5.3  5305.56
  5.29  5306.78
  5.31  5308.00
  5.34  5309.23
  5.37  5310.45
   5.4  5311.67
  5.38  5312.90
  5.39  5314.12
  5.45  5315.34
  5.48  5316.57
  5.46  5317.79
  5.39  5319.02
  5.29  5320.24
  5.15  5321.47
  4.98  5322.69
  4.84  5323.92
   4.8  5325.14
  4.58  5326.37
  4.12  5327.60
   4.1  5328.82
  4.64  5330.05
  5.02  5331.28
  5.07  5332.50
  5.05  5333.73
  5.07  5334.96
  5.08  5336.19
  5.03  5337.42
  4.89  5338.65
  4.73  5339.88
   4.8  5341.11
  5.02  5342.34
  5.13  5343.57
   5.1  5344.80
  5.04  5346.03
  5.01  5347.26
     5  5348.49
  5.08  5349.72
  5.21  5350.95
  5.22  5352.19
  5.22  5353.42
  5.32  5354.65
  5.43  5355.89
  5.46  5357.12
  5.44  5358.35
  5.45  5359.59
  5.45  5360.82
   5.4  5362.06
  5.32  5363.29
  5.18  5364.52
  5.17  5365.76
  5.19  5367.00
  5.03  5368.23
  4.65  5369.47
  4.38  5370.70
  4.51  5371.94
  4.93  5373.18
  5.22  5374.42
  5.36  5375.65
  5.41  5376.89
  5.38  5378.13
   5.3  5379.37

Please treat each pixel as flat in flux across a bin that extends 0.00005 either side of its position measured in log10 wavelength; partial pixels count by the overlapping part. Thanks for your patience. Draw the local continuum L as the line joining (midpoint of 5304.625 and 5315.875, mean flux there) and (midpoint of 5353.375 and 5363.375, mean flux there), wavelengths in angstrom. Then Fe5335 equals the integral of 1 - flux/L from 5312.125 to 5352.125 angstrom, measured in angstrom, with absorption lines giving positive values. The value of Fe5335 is 2.7 angstrom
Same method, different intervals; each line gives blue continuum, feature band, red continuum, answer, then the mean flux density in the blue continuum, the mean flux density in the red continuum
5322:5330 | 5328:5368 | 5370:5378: -2.74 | 4.58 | 4.99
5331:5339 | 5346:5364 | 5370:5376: -1.22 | 5.04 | 4.86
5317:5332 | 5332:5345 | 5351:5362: 0.24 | 4.88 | 5.36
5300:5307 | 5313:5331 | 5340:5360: 0.70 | 5.21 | 5.17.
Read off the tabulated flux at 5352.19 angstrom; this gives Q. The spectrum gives 5.22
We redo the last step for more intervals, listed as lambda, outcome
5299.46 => 4.94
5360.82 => 5.45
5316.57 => 5.48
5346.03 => 5.04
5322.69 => 4.98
